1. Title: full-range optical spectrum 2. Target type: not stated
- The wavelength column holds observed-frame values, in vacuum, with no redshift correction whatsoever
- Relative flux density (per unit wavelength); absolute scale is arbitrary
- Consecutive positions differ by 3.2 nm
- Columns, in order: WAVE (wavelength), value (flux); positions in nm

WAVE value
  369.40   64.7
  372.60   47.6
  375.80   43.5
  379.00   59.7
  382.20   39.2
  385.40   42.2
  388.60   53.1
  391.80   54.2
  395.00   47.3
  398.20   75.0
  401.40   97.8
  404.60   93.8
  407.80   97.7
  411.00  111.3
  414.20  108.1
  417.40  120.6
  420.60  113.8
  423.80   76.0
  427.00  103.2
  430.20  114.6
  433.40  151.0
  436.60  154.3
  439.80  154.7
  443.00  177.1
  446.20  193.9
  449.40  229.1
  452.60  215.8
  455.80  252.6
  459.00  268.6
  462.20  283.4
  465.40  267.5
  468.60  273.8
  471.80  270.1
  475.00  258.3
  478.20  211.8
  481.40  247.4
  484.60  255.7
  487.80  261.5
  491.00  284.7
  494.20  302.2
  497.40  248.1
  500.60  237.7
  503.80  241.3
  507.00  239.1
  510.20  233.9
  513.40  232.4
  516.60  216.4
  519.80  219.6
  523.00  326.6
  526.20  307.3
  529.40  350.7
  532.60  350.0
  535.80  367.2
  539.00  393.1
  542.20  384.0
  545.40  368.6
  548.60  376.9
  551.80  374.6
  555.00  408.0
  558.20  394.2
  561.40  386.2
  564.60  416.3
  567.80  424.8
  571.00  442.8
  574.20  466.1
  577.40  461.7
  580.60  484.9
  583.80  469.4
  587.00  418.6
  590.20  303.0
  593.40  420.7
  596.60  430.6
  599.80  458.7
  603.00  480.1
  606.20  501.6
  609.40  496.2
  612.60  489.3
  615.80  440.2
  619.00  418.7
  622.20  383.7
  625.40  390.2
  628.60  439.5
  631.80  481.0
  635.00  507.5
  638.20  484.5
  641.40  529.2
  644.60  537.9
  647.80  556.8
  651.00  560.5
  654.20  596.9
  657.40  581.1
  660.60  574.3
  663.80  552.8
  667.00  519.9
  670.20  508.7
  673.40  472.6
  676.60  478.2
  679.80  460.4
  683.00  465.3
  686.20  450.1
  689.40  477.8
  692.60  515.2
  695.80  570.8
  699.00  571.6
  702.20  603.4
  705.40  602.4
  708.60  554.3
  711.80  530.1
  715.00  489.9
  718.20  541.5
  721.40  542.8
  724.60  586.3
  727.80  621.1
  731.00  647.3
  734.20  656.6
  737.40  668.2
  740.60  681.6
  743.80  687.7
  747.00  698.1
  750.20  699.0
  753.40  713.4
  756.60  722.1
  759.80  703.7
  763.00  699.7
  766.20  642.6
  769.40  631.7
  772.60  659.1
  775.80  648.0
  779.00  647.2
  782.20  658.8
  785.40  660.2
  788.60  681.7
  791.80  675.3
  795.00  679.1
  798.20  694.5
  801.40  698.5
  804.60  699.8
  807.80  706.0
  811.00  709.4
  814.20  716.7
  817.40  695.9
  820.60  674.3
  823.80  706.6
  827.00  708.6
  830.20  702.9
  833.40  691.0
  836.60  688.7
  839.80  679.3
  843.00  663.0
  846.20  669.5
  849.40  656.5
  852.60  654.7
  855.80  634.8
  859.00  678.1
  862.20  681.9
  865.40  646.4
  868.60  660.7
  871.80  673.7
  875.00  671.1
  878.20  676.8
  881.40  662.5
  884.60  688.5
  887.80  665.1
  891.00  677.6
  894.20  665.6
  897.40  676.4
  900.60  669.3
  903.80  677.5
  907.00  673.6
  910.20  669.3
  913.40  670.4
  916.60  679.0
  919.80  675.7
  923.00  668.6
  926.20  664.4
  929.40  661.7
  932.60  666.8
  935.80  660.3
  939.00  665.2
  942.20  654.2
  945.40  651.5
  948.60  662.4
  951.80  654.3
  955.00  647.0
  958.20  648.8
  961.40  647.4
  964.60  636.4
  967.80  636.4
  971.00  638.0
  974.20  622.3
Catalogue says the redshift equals 0.00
